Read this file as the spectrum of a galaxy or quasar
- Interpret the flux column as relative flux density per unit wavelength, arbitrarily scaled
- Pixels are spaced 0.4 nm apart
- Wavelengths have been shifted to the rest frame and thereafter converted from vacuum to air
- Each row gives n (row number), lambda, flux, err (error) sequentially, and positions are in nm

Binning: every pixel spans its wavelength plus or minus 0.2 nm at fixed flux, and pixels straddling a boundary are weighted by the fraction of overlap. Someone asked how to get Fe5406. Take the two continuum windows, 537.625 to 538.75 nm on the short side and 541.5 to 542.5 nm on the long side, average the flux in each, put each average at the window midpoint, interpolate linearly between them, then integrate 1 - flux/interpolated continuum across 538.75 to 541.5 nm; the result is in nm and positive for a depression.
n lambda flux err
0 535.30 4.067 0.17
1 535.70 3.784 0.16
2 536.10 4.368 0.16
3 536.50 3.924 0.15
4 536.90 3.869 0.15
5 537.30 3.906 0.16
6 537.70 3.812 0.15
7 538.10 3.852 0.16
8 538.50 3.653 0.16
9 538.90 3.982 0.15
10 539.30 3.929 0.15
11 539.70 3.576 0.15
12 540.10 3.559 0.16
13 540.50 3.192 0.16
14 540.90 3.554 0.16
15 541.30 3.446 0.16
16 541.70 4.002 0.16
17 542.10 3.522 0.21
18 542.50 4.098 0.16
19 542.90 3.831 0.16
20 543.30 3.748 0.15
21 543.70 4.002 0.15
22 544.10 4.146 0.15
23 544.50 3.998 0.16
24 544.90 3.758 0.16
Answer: 0.15 nm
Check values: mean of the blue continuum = 3.78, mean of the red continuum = 3.83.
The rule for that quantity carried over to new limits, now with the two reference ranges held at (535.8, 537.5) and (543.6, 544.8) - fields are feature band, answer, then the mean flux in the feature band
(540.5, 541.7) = 0.15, 3.53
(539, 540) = 0.06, 3.76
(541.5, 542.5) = 0.05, 3.83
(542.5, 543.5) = 0.04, 3.85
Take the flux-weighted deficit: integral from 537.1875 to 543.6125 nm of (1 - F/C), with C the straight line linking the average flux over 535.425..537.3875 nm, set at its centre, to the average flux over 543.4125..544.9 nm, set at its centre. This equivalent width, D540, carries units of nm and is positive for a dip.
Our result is 0.41 nm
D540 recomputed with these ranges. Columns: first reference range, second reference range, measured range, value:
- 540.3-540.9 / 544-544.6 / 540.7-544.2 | -0.11 nm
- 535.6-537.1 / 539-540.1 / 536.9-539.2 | 0.01 nm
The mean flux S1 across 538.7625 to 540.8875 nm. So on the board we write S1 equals 3.63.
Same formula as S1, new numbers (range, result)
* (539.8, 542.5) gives 3.59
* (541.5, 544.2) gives 3.9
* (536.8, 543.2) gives 3.73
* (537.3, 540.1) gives 3.79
